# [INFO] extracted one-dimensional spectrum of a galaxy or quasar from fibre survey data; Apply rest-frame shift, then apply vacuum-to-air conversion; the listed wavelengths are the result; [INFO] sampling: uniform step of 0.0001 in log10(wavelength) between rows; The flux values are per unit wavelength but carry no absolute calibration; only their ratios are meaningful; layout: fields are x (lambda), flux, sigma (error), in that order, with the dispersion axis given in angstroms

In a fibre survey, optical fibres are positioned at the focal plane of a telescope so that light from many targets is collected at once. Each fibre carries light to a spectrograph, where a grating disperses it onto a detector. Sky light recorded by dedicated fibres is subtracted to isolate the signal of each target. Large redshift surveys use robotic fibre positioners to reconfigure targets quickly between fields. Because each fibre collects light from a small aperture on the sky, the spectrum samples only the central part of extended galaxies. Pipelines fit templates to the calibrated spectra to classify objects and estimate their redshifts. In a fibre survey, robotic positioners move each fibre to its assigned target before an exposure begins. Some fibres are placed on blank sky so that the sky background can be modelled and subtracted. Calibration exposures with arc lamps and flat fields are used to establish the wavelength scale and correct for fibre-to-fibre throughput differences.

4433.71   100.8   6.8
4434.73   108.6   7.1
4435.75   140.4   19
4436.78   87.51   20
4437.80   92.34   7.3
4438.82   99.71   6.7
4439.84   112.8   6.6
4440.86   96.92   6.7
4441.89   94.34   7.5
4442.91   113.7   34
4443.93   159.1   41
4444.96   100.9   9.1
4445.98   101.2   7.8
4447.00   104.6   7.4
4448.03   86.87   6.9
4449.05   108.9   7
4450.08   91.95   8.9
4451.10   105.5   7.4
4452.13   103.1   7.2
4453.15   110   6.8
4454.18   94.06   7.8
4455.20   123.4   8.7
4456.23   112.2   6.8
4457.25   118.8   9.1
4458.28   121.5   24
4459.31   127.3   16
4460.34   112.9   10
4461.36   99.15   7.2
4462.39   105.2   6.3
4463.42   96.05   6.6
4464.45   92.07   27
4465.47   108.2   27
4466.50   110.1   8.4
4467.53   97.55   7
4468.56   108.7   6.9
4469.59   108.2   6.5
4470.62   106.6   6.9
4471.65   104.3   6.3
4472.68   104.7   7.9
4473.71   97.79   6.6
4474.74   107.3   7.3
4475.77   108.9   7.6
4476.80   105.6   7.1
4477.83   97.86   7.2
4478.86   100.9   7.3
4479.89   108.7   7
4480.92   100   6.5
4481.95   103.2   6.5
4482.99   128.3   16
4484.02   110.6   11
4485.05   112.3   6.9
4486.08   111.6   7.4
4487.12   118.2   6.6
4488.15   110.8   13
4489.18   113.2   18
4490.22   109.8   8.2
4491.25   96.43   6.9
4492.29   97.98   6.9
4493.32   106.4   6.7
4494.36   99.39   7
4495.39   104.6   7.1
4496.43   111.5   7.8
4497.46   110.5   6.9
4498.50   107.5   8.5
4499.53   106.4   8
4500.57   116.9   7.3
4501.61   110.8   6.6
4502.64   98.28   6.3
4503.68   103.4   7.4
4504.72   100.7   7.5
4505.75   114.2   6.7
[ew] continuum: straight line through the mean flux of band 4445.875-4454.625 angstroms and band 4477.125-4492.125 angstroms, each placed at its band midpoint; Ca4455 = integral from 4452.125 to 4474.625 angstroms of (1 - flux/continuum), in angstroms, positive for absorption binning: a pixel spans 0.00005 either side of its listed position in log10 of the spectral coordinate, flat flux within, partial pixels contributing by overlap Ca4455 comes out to -0.8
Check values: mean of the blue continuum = 101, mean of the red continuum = 108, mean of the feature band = 107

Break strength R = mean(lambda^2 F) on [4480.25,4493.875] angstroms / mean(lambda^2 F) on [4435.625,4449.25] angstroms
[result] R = 1.05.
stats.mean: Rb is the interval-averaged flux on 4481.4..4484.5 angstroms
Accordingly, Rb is 114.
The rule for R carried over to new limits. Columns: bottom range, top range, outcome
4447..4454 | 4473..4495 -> 1.08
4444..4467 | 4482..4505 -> 1.03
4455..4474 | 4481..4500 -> 1.02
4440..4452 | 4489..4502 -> 1.03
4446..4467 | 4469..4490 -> 1.02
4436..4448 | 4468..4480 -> 1.01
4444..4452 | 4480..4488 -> 1.10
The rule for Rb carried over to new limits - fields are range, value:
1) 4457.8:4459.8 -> 124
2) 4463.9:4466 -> 100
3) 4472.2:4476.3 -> 105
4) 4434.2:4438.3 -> 107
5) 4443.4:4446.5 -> 120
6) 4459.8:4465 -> 101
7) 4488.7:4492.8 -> 104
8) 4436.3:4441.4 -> 97.9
